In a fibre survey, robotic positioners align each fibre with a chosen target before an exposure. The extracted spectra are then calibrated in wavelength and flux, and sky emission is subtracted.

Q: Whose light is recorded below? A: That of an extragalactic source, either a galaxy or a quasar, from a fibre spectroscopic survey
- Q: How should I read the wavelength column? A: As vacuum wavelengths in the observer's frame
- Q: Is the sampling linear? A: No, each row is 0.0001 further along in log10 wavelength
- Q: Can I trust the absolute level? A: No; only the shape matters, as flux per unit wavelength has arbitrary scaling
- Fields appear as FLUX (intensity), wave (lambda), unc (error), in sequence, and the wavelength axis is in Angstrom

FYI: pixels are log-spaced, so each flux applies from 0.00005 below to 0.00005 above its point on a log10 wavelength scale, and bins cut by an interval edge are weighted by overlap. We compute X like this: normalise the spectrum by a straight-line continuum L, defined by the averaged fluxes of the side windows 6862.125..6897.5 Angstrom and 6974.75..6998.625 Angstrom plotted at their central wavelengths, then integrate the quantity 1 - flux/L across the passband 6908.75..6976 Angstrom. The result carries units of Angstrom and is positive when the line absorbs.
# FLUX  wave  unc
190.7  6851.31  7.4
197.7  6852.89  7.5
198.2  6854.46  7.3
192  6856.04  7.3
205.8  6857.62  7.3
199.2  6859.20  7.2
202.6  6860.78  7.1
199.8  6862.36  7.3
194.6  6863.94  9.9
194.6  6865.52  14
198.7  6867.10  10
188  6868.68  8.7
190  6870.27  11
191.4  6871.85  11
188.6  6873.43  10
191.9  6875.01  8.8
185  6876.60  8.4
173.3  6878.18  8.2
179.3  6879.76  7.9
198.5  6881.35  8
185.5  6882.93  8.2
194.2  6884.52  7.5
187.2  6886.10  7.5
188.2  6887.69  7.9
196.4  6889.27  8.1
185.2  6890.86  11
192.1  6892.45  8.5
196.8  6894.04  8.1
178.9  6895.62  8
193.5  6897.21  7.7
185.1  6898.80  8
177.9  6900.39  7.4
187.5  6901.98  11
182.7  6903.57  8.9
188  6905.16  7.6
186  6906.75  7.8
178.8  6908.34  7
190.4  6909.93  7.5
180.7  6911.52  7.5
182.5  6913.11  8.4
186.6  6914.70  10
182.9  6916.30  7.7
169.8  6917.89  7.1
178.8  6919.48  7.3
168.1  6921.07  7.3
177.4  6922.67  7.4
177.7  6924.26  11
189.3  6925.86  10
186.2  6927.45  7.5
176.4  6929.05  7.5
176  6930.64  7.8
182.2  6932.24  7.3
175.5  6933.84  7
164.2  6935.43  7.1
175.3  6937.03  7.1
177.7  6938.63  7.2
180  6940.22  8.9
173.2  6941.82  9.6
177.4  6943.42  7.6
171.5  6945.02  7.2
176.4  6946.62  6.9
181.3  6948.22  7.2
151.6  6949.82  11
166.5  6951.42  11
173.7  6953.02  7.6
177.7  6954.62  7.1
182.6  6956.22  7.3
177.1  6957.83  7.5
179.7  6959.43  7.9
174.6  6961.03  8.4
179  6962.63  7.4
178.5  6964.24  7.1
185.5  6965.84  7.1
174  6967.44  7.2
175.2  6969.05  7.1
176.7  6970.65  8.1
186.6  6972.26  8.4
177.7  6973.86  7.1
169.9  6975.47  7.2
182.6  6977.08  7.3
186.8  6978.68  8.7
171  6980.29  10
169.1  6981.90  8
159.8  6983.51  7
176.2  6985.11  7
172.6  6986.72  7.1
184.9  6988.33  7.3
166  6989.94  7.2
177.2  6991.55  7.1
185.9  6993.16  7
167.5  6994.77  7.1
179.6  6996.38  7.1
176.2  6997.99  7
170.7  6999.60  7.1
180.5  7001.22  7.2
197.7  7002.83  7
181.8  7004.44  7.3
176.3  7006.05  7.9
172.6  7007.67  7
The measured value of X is 1.45 Angstrom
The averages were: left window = 190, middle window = 177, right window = 175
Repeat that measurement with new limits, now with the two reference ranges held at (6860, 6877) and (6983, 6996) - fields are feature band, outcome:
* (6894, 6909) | 0.3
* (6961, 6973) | -0.1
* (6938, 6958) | 0.7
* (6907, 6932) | 0.7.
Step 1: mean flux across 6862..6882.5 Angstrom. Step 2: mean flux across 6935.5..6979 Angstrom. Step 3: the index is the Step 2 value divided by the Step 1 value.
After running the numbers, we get 0.93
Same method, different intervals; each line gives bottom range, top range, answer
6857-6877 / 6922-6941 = 0.92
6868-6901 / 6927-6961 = 0.93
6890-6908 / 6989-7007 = 0.96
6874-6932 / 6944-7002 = 0.95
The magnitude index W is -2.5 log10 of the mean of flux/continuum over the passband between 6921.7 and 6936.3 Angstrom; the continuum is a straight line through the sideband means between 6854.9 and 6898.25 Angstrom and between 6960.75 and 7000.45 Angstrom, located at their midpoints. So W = 0.03 mag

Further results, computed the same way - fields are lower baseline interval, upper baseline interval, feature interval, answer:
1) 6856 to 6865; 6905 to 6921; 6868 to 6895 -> 0.019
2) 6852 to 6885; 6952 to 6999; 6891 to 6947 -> 0.026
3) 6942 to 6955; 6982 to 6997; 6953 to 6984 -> -0.026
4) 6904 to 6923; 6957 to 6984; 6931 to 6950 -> 0.027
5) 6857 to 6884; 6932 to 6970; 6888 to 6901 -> -0.007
